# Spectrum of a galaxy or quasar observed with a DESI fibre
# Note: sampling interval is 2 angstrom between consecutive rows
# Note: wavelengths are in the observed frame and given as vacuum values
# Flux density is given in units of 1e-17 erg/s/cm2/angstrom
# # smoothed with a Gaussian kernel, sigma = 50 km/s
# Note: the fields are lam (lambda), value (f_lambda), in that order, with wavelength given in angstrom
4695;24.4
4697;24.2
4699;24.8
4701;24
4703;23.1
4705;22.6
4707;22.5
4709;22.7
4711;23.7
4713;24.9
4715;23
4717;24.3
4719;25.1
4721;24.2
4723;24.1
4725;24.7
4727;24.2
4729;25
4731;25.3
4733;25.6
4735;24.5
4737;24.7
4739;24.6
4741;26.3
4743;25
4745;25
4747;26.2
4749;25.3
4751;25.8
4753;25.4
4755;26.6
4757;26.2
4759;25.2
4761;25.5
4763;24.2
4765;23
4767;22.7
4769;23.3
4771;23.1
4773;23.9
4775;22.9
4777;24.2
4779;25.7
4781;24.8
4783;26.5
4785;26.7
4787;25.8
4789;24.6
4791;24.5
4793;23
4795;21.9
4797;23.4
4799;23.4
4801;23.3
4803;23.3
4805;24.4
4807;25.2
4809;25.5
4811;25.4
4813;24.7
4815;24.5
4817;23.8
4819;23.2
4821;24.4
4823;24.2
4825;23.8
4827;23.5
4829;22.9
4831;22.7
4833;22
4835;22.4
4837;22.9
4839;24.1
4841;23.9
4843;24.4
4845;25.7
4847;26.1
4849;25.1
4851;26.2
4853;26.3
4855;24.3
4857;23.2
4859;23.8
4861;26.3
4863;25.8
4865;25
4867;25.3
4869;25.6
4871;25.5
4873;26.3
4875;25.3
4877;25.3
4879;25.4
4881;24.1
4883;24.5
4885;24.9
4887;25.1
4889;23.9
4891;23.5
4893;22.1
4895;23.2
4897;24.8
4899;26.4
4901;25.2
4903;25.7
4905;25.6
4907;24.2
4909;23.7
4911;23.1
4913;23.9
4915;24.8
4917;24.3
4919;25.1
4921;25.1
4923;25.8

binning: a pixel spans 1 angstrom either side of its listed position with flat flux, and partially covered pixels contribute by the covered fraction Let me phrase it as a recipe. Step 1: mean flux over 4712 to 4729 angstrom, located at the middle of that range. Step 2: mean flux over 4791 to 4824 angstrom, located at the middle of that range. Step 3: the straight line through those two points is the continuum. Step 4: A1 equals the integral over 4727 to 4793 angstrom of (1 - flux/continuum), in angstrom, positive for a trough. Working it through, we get -1.9 angstrom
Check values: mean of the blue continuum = 24.4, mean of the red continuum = 24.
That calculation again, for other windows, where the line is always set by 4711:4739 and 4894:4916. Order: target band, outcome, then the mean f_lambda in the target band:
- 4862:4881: -0.6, 25.4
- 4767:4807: 0.7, 24.1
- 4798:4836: 1.2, 23.8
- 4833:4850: 0.3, 24.2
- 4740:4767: -0.8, 25.3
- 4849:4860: -0.1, 24.8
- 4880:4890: 0.0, 24.5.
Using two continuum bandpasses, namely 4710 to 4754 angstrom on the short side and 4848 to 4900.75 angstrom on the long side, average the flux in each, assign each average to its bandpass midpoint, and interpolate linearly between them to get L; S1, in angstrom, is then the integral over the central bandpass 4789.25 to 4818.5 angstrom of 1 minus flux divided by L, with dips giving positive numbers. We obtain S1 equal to 1.01 angstrom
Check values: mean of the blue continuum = 24.9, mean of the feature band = 24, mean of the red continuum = 24.9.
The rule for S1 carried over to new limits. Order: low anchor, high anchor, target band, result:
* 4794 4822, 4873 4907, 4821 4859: 0.3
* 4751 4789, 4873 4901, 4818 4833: 0.8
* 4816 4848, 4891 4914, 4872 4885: -0.5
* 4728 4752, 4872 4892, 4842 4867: -0.3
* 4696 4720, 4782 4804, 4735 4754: -1.1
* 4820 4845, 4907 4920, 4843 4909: -3.0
